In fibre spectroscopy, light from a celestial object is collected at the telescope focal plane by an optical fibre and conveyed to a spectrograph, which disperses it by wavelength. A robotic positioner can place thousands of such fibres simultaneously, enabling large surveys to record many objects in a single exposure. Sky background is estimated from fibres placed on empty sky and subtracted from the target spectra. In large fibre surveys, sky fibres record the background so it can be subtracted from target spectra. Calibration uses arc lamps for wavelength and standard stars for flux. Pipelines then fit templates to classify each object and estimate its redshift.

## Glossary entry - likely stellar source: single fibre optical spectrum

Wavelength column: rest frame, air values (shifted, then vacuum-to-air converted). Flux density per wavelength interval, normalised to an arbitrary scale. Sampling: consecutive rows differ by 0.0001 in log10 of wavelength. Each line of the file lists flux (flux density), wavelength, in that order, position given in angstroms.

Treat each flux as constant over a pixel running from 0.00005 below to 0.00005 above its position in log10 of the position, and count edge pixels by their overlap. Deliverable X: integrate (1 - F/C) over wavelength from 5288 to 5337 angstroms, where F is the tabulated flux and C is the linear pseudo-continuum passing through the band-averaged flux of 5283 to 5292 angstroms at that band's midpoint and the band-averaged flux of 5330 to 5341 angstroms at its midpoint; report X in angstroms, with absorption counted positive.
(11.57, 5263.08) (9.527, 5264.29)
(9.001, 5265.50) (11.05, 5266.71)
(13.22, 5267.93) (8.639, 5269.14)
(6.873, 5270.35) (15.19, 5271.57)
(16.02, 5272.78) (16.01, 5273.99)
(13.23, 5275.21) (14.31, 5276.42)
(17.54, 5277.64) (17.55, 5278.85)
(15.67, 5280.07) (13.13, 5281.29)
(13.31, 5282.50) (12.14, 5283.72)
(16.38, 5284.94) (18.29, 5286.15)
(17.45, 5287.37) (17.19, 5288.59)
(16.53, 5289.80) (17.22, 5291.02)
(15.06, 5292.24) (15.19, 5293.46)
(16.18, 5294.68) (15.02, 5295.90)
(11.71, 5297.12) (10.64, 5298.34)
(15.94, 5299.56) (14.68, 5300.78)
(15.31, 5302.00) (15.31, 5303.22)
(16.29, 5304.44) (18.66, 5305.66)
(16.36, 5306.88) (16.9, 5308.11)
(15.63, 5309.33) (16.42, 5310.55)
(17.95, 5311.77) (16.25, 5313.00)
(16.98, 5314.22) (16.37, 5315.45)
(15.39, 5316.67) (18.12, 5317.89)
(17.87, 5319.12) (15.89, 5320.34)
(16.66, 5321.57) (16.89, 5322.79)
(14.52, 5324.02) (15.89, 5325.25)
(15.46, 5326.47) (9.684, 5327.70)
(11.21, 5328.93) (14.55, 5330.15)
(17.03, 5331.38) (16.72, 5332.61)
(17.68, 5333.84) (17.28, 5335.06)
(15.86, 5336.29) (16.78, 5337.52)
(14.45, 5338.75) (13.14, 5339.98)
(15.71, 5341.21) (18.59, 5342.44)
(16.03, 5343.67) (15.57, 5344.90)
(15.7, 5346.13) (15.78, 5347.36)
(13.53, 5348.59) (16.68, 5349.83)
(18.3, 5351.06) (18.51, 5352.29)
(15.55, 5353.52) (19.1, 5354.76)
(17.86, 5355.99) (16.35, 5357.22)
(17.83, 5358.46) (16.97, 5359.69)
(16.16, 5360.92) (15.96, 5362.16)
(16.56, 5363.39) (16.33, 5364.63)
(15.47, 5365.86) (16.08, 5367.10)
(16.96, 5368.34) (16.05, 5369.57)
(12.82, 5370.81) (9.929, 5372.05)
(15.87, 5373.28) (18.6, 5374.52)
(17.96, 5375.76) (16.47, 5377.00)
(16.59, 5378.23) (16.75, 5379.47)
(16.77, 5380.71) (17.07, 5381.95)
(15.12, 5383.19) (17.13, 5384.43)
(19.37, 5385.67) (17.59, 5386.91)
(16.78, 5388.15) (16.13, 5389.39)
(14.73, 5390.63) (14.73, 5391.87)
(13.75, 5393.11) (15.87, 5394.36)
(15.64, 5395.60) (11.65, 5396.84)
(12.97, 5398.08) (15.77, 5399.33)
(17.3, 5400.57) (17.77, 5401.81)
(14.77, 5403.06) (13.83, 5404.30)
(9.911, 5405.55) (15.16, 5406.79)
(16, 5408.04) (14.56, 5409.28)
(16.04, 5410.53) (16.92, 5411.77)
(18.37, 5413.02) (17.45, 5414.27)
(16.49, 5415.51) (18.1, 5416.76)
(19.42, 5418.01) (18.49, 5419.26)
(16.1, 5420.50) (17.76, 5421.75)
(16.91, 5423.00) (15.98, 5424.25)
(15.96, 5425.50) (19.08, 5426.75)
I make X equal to 1.2 angstroms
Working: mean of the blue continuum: 16.4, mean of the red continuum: 16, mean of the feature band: 15.8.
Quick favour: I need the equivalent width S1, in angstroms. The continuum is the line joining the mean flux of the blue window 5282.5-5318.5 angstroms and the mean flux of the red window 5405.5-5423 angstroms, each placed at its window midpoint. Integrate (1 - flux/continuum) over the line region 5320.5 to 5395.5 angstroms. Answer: 1.3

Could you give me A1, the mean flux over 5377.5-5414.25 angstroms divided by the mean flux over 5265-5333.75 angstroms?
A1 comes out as 1.0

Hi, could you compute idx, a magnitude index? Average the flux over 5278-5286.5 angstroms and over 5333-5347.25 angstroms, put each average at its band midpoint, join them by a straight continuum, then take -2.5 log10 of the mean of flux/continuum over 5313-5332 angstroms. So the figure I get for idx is 0.019 mag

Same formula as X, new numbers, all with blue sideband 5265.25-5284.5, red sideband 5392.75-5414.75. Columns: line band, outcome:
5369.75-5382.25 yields -0.9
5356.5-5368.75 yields -1.5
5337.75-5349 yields -0.9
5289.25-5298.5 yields -0.8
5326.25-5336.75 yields -0.6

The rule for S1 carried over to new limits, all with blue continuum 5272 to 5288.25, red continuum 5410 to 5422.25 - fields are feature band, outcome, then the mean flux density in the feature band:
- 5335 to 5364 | 0.2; 16.4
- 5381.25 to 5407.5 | 2.8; 15.4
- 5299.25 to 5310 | -0.2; 16.1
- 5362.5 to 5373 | 1.1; 15.1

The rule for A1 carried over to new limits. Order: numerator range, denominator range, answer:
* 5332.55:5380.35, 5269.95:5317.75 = 1.05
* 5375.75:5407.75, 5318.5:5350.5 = 1.00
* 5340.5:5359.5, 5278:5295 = 1.06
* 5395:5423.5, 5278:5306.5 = 1.03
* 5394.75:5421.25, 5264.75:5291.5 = 1.11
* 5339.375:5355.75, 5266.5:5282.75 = 1.19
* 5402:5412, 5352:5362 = 0.85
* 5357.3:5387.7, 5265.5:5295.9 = 1.12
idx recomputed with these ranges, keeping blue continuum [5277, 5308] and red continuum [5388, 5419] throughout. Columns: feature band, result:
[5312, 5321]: -0.078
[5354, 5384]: -0.049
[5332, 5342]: -0.028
